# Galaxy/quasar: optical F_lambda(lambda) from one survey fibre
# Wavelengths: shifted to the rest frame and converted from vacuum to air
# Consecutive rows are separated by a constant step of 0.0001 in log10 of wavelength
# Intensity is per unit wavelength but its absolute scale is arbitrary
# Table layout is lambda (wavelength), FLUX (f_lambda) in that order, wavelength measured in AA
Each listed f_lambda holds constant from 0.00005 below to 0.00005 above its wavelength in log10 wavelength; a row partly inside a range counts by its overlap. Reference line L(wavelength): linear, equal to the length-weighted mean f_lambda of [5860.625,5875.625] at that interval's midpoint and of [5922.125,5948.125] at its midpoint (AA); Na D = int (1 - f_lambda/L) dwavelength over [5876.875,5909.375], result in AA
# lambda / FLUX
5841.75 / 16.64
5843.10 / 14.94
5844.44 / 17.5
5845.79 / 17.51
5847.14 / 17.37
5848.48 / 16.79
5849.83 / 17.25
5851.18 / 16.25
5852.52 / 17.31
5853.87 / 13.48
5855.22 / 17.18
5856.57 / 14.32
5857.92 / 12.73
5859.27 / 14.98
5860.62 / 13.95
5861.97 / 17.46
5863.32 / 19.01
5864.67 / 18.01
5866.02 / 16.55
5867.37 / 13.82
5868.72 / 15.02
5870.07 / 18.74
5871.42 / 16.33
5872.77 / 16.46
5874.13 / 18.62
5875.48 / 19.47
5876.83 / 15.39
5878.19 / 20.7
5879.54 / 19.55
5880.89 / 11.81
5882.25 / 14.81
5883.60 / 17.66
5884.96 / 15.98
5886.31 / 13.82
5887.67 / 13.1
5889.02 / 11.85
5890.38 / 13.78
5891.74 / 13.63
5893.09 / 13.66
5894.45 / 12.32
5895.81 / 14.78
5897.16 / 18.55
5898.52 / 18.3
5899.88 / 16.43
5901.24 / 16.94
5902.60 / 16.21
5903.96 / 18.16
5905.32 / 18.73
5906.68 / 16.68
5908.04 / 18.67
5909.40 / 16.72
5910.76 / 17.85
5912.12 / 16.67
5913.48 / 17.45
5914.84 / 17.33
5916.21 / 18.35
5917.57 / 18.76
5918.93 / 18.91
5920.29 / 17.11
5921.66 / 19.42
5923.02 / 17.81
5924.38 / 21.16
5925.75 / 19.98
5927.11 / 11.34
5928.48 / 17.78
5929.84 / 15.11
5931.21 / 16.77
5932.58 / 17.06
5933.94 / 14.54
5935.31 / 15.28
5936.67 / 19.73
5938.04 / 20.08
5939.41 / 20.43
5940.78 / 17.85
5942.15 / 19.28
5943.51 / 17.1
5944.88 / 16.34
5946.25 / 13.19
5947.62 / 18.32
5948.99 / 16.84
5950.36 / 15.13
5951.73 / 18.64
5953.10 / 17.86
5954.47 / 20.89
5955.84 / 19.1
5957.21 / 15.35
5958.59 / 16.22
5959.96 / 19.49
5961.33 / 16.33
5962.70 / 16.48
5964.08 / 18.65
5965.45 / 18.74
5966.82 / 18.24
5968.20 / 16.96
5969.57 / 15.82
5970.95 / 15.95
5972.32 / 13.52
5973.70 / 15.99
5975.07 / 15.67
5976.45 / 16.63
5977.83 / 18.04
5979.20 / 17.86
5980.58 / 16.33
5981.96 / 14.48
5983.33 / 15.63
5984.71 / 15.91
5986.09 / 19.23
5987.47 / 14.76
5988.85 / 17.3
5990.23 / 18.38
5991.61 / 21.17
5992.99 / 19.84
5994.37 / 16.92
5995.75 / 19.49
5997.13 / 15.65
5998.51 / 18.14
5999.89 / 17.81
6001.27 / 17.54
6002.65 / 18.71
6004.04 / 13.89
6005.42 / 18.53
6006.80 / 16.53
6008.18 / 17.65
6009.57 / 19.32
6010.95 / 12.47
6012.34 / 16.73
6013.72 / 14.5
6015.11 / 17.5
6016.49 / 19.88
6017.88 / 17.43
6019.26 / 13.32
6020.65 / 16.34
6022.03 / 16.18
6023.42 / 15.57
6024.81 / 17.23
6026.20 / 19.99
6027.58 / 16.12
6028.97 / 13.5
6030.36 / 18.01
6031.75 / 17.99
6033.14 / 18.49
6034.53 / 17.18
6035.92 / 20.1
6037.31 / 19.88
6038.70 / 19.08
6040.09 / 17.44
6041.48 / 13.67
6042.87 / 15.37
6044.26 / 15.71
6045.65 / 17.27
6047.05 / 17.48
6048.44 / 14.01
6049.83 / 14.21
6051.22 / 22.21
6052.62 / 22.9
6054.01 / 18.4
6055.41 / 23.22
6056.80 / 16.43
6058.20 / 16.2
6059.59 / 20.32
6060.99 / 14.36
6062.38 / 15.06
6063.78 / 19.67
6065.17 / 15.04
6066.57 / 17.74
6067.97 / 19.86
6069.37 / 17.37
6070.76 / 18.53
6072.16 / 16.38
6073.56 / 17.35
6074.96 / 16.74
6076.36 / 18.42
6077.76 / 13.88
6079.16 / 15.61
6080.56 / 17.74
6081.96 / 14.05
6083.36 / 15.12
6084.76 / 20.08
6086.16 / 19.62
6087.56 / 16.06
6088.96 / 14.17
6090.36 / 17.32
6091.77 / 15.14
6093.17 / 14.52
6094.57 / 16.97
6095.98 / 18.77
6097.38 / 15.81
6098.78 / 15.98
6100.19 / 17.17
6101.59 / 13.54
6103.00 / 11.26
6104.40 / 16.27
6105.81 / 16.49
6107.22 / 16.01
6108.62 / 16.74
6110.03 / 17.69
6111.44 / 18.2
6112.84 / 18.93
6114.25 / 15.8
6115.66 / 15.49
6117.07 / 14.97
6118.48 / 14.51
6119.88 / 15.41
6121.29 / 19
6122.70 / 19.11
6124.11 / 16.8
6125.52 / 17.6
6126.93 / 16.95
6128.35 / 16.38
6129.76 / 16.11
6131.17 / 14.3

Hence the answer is 2.3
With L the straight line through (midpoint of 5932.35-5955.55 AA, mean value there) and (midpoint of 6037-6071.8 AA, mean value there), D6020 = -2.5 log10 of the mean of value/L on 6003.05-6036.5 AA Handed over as 0.05 mag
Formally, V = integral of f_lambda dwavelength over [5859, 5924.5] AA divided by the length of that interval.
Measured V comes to 16.7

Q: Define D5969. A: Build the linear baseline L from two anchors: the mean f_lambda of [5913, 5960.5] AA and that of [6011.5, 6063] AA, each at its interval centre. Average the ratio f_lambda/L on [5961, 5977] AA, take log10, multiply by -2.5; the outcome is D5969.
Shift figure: 0.058 mag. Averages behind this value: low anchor 17.6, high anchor 17.3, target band 16.6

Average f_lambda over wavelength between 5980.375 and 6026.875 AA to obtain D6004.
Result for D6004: 17.1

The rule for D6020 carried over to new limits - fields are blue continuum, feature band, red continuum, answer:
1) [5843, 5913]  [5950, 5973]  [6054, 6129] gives -0.05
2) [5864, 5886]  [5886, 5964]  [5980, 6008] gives 0.00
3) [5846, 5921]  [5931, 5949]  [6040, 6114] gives -0.05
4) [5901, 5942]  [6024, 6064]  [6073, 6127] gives -0.05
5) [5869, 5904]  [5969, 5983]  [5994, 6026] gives 0.04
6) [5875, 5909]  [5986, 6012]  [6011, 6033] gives -0.06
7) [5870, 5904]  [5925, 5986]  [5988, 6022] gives -0.02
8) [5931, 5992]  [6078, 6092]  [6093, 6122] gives -0.01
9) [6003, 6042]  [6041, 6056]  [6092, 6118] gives -0.06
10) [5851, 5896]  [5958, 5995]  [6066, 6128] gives -0.06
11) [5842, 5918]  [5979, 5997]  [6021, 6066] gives -0.02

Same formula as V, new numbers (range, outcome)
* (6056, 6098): 16.8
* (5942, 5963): 17.3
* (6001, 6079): 17.2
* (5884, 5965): 17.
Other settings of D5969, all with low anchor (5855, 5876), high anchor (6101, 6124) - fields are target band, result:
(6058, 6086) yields -0.05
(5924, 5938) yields -0.04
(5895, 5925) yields -0.09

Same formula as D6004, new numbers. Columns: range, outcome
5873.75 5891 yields 15.8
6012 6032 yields 16.7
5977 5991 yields 16.8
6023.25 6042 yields 17.5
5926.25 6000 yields 17.1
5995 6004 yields 17.6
